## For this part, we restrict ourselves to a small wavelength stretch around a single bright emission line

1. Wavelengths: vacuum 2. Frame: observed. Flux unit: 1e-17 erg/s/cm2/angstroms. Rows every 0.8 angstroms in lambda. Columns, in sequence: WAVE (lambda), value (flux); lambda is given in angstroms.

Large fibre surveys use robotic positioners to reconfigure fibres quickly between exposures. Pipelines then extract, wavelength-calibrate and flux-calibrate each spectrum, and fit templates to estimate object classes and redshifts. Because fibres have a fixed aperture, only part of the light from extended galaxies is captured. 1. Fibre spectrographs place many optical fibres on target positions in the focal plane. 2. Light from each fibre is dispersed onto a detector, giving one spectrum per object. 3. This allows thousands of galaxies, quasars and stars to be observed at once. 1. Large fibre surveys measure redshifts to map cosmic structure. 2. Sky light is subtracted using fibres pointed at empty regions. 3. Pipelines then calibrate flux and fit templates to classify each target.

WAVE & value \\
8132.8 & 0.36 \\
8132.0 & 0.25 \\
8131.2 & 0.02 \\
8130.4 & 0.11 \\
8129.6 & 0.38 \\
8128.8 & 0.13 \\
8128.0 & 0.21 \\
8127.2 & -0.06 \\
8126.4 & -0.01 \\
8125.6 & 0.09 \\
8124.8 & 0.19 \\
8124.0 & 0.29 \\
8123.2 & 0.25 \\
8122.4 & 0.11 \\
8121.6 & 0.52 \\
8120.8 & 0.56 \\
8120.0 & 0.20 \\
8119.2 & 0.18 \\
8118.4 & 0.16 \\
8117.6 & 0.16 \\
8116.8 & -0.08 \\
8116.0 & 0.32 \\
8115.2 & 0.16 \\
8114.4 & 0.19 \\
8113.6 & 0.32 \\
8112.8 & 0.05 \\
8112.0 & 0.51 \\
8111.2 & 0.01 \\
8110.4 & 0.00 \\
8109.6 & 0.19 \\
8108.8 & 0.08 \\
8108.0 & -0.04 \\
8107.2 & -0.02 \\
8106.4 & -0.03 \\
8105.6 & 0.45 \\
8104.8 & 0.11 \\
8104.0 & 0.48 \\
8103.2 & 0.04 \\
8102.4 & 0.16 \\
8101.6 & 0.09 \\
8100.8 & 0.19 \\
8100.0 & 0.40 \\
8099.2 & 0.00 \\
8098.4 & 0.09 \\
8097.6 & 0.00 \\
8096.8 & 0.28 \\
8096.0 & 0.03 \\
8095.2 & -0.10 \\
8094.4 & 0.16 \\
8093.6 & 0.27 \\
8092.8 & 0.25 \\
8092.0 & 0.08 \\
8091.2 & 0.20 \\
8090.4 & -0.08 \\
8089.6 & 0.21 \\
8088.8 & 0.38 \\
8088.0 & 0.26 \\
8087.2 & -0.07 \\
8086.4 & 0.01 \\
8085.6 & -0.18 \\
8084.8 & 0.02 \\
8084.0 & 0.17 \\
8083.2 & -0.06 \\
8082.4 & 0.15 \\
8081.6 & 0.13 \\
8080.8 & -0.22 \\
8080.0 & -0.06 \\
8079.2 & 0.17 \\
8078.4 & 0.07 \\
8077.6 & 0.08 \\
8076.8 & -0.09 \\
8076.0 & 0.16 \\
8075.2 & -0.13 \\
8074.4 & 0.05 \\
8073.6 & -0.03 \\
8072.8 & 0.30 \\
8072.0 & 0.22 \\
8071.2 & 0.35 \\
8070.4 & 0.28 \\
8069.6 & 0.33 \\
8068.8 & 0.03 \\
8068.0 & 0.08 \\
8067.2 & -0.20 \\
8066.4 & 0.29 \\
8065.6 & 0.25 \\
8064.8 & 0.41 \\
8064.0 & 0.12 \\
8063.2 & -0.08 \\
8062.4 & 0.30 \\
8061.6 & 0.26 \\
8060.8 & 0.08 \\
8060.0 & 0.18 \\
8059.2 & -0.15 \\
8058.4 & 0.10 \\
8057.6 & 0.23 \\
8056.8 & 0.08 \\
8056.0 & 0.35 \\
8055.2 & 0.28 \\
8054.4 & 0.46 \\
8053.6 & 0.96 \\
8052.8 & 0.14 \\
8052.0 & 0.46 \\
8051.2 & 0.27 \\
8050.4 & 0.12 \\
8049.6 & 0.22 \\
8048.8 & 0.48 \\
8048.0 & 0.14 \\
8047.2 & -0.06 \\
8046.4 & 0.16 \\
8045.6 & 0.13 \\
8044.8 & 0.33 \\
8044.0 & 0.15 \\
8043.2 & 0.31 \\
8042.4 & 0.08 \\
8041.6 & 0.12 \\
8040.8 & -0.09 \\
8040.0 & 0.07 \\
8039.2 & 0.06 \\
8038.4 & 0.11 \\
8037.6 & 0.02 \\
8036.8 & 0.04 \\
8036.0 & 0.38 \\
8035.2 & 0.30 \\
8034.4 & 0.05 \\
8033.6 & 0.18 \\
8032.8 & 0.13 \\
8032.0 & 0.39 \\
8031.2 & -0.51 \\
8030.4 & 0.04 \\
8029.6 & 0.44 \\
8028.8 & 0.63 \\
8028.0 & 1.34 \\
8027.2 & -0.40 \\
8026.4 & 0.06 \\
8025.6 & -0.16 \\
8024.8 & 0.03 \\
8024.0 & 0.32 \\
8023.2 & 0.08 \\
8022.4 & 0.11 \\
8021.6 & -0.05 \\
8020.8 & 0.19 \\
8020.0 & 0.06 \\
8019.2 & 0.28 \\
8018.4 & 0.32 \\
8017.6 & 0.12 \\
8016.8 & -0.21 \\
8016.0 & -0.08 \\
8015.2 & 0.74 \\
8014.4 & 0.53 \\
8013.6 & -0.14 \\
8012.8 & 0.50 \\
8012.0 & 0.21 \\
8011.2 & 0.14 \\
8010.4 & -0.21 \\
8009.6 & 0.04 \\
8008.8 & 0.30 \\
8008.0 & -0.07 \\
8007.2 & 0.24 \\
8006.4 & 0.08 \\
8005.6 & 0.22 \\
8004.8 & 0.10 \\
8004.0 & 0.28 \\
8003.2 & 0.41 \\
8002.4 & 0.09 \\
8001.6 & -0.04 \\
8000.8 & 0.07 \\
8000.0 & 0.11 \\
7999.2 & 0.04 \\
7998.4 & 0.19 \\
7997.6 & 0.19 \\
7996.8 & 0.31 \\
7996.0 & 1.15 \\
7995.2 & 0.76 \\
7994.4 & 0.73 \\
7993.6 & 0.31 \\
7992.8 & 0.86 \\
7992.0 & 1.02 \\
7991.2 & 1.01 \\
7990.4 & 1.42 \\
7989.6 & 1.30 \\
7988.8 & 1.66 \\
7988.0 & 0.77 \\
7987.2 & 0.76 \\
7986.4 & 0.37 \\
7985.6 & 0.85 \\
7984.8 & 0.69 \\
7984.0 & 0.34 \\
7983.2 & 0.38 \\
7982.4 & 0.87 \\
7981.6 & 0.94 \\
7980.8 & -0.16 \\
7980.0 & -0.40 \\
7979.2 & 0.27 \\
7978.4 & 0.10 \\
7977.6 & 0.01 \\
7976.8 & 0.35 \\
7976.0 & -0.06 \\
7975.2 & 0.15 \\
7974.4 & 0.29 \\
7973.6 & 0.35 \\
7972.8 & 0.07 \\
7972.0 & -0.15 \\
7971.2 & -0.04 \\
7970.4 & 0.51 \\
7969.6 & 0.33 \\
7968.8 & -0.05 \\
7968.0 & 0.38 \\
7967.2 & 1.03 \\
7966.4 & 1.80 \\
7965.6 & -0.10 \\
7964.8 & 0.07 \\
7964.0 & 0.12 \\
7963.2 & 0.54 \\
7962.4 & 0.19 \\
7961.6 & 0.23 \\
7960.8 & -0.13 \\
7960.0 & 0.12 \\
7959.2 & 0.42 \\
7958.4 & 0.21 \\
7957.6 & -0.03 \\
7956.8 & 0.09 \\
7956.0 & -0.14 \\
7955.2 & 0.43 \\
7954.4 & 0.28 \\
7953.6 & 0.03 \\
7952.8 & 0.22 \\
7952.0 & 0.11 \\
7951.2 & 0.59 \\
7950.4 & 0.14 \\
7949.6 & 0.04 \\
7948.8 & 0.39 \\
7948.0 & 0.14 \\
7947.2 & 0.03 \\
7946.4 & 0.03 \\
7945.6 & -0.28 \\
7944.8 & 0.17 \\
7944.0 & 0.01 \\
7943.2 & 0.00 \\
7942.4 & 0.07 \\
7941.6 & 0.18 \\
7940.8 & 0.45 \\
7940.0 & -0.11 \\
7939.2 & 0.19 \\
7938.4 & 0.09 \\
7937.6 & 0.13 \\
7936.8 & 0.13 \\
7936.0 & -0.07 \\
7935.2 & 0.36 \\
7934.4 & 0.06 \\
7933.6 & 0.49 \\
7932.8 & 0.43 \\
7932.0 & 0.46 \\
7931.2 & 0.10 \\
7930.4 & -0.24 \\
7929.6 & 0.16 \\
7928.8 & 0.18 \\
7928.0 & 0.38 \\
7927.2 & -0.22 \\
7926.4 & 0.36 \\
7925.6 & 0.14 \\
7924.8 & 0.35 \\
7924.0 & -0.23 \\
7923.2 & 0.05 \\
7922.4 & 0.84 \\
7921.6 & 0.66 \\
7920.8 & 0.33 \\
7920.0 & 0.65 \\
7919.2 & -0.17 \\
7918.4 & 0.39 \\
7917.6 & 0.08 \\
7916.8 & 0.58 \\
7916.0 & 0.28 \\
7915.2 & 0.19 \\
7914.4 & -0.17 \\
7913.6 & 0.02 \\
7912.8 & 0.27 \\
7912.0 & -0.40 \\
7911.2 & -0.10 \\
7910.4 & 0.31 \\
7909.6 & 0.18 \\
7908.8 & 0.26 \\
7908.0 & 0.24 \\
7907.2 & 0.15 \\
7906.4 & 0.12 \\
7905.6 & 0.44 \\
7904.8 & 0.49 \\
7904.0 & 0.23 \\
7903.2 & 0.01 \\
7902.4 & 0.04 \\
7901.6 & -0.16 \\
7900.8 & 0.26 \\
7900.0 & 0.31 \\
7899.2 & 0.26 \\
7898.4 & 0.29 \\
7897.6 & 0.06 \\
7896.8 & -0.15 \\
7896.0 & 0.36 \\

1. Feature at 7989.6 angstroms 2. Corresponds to [O II] 3727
